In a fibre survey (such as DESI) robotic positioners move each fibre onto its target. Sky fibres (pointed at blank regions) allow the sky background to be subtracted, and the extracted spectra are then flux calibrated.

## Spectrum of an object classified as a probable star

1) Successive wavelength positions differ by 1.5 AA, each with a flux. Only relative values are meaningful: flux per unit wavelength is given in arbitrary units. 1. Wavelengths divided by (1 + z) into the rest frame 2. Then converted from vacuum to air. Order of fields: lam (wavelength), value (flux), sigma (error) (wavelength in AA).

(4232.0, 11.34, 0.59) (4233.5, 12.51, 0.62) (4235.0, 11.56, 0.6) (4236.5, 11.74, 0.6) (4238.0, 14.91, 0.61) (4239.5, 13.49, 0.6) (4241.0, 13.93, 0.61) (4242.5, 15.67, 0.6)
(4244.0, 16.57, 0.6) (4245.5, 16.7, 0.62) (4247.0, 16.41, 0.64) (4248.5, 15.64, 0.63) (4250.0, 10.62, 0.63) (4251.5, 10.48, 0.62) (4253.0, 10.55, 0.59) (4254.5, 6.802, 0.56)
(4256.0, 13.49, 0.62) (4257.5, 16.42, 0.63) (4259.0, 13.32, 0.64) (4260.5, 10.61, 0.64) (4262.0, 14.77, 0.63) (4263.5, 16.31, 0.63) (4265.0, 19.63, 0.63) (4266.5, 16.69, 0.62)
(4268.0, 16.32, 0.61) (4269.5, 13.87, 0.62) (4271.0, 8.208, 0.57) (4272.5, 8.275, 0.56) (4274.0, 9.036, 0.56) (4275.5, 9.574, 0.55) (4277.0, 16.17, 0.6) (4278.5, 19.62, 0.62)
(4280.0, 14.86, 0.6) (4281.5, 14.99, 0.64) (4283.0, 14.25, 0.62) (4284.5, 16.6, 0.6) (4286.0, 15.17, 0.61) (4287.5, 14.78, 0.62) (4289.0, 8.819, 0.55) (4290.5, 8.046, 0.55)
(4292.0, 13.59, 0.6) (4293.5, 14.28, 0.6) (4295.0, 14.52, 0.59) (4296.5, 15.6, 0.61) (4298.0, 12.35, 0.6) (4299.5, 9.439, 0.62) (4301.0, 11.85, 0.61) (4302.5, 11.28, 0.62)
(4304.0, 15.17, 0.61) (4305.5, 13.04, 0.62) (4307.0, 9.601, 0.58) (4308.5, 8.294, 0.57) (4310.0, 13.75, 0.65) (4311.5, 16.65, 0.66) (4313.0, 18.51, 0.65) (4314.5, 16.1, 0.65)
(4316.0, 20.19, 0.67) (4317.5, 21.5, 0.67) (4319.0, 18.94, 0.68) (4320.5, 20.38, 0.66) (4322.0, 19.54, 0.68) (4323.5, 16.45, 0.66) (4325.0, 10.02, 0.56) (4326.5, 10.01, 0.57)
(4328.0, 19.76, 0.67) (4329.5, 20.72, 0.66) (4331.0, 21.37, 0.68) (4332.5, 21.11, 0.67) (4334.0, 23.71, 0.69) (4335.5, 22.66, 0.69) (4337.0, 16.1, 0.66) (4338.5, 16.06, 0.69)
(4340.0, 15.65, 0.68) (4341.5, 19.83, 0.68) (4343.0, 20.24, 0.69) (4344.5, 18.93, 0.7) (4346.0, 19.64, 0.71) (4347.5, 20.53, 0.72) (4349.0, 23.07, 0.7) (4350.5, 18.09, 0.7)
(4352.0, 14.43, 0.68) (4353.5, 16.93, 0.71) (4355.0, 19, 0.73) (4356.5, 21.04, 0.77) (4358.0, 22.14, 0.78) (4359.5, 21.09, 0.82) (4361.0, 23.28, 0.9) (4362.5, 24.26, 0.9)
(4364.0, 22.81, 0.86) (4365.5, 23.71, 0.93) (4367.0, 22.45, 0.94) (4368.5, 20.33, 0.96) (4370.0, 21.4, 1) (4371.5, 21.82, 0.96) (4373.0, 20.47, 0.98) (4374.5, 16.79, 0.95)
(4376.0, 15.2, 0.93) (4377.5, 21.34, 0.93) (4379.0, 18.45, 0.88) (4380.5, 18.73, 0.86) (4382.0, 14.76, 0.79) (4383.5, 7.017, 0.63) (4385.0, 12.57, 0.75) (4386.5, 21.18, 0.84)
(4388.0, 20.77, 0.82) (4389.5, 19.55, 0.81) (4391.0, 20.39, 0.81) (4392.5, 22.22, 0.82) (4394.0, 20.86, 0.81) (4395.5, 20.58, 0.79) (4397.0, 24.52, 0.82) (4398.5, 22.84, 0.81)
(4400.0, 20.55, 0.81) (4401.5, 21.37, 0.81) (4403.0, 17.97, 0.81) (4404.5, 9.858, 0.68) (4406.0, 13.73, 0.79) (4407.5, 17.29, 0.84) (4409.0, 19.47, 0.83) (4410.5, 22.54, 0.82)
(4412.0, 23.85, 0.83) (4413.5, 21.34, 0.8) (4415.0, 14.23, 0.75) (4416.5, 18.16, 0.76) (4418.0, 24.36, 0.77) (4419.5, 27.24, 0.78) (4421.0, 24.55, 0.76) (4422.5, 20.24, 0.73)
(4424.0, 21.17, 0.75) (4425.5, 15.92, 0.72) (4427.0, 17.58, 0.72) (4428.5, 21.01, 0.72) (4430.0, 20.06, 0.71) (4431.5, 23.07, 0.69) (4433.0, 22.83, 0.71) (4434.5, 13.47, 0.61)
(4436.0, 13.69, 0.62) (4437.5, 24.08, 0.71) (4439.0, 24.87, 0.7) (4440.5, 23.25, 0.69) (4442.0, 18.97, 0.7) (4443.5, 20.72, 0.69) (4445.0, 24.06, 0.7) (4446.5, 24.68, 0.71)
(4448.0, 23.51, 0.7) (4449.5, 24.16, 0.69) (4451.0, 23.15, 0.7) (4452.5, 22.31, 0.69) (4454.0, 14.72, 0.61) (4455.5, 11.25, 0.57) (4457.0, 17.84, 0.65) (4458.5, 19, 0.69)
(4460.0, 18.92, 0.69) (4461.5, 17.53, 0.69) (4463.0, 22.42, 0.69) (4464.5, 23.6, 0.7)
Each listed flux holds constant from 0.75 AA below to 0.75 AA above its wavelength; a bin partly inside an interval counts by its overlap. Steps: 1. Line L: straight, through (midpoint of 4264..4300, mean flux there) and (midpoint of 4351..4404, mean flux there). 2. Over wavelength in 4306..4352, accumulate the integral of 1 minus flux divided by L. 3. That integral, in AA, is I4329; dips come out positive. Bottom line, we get -3.3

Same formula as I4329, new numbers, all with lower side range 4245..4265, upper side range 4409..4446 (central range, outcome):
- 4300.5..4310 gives 2.37 AA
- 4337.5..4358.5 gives -1.73 AA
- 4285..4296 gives 1.52 AA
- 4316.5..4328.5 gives -0.56 AA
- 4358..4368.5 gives -2.66 AA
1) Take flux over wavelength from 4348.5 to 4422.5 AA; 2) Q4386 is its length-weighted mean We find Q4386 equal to 19.8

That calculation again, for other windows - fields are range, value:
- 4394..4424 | 20.3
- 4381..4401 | 19.1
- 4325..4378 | 19.7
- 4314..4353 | 18.7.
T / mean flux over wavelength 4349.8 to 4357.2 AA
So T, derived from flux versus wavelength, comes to 17.9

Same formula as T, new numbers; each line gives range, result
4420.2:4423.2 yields 22.5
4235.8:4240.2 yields 13.4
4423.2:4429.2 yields 18.9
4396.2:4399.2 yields 23.6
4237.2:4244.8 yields 14.9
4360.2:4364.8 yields 23.4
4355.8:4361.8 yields 21.9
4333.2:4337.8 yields 20.8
